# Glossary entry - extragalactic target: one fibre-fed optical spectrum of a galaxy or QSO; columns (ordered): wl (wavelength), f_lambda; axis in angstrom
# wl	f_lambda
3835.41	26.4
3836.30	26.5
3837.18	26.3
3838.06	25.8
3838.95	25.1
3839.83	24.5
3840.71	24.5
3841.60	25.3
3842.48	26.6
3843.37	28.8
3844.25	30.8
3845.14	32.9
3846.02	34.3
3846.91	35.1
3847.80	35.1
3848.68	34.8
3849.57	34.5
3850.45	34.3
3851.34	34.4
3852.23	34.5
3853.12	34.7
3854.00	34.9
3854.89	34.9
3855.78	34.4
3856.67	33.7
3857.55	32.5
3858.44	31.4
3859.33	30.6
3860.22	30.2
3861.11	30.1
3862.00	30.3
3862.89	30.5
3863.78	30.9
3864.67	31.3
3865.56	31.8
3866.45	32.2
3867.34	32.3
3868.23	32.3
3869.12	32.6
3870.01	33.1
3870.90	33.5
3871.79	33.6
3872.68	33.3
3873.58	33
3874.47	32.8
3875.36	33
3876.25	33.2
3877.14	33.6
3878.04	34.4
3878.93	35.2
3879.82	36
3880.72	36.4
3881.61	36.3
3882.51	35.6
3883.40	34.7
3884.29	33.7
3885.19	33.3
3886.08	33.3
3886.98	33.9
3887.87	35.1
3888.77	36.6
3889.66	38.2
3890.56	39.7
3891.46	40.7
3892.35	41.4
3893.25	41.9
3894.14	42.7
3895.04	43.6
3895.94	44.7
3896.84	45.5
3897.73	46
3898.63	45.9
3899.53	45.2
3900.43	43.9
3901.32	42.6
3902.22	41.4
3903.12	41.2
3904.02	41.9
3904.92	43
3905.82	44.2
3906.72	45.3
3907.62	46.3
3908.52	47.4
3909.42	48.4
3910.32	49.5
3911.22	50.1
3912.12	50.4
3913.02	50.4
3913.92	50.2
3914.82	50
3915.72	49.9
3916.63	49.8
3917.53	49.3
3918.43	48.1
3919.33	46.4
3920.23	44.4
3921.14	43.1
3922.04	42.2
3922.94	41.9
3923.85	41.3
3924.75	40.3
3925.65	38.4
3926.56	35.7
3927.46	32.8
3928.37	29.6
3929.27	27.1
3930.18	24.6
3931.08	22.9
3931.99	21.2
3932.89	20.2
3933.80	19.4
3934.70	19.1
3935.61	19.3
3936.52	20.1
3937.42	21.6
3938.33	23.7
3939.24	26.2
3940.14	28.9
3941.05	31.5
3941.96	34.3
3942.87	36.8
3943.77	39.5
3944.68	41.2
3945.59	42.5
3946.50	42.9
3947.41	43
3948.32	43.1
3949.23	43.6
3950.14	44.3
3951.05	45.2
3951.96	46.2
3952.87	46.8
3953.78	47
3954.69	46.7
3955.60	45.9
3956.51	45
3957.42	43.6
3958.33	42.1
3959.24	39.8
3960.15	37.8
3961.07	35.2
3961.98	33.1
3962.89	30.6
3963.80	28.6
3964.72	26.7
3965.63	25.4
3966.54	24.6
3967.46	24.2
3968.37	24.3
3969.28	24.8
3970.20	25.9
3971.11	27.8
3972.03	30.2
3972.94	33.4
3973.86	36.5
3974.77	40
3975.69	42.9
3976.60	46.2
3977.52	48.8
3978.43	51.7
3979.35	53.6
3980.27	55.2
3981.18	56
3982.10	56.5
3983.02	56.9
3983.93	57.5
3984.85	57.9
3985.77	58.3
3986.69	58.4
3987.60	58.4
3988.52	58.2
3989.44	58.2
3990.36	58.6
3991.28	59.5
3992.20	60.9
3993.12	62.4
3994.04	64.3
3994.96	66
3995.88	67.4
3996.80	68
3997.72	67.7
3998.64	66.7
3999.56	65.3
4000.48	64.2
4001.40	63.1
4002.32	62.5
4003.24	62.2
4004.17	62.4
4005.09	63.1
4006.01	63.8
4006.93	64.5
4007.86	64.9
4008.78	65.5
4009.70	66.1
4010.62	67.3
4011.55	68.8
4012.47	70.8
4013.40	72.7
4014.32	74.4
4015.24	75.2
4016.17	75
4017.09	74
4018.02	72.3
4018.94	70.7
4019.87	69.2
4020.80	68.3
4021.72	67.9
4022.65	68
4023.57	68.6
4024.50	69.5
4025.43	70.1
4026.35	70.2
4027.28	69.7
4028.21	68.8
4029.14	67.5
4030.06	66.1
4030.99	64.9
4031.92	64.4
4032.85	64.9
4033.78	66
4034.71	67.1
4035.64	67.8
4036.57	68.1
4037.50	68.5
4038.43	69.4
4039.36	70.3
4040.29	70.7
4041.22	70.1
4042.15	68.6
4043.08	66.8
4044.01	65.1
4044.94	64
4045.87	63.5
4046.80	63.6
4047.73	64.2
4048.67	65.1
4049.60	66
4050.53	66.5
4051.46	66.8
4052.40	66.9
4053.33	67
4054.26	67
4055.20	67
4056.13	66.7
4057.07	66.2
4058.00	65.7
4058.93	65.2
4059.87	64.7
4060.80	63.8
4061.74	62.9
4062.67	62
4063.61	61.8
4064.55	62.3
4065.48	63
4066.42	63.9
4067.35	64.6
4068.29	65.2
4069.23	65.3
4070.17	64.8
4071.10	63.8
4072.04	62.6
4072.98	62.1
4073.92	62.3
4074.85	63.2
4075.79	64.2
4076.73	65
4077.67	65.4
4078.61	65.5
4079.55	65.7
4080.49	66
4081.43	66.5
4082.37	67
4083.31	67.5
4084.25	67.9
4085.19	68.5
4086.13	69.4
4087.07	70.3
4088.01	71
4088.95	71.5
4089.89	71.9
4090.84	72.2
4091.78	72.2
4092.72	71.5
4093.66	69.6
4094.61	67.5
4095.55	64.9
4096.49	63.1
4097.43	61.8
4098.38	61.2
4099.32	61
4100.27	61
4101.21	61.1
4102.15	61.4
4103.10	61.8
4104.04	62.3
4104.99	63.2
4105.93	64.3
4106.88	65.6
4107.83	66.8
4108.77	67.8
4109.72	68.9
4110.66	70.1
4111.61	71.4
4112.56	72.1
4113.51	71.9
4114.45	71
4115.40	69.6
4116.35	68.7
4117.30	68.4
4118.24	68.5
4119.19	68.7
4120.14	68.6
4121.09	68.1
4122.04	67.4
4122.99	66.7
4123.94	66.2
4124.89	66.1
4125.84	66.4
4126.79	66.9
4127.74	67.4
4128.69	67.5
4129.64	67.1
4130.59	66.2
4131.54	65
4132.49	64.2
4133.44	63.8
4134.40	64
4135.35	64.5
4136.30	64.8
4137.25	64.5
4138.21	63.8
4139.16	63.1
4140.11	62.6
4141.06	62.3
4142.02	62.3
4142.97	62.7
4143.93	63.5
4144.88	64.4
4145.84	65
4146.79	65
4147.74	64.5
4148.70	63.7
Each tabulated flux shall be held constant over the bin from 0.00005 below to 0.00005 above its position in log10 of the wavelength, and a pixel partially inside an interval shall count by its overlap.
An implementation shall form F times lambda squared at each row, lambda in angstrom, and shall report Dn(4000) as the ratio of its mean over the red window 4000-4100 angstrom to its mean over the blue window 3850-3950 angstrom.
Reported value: 1.95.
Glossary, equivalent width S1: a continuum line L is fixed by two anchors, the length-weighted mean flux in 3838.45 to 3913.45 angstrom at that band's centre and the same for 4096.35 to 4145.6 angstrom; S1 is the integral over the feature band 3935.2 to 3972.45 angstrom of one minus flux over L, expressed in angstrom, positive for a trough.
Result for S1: 8.8 angstrom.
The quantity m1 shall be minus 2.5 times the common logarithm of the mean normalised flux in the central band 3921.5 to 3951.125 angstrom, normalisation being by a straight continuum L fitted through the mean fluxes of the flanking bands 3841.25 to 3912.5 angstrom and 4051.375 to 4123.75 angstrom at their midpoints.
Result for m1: 0.35 mag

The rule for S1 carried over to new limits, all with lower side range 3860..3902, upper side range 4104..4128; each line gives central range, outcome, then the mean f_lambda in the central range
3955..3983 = 5.79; 38.2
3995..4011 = -3.75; 65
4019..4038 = -3.98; 67.8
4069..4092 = -1.35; 66.8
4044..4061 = -1.78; 65.6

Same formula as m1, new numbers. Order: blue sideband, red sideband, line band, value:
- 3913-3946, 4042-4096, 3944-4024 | -0.11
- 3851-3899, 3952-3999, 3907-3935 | 0.01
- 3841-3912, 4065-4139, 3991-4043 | -0.22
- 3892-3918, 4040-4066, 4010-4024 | -0.17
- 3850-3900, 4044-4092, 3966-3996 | 0.09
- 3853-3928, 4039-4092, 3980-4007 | -0.12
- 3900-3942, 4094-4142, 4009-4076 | -0.22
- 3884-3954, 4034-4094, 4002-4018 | -0.20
